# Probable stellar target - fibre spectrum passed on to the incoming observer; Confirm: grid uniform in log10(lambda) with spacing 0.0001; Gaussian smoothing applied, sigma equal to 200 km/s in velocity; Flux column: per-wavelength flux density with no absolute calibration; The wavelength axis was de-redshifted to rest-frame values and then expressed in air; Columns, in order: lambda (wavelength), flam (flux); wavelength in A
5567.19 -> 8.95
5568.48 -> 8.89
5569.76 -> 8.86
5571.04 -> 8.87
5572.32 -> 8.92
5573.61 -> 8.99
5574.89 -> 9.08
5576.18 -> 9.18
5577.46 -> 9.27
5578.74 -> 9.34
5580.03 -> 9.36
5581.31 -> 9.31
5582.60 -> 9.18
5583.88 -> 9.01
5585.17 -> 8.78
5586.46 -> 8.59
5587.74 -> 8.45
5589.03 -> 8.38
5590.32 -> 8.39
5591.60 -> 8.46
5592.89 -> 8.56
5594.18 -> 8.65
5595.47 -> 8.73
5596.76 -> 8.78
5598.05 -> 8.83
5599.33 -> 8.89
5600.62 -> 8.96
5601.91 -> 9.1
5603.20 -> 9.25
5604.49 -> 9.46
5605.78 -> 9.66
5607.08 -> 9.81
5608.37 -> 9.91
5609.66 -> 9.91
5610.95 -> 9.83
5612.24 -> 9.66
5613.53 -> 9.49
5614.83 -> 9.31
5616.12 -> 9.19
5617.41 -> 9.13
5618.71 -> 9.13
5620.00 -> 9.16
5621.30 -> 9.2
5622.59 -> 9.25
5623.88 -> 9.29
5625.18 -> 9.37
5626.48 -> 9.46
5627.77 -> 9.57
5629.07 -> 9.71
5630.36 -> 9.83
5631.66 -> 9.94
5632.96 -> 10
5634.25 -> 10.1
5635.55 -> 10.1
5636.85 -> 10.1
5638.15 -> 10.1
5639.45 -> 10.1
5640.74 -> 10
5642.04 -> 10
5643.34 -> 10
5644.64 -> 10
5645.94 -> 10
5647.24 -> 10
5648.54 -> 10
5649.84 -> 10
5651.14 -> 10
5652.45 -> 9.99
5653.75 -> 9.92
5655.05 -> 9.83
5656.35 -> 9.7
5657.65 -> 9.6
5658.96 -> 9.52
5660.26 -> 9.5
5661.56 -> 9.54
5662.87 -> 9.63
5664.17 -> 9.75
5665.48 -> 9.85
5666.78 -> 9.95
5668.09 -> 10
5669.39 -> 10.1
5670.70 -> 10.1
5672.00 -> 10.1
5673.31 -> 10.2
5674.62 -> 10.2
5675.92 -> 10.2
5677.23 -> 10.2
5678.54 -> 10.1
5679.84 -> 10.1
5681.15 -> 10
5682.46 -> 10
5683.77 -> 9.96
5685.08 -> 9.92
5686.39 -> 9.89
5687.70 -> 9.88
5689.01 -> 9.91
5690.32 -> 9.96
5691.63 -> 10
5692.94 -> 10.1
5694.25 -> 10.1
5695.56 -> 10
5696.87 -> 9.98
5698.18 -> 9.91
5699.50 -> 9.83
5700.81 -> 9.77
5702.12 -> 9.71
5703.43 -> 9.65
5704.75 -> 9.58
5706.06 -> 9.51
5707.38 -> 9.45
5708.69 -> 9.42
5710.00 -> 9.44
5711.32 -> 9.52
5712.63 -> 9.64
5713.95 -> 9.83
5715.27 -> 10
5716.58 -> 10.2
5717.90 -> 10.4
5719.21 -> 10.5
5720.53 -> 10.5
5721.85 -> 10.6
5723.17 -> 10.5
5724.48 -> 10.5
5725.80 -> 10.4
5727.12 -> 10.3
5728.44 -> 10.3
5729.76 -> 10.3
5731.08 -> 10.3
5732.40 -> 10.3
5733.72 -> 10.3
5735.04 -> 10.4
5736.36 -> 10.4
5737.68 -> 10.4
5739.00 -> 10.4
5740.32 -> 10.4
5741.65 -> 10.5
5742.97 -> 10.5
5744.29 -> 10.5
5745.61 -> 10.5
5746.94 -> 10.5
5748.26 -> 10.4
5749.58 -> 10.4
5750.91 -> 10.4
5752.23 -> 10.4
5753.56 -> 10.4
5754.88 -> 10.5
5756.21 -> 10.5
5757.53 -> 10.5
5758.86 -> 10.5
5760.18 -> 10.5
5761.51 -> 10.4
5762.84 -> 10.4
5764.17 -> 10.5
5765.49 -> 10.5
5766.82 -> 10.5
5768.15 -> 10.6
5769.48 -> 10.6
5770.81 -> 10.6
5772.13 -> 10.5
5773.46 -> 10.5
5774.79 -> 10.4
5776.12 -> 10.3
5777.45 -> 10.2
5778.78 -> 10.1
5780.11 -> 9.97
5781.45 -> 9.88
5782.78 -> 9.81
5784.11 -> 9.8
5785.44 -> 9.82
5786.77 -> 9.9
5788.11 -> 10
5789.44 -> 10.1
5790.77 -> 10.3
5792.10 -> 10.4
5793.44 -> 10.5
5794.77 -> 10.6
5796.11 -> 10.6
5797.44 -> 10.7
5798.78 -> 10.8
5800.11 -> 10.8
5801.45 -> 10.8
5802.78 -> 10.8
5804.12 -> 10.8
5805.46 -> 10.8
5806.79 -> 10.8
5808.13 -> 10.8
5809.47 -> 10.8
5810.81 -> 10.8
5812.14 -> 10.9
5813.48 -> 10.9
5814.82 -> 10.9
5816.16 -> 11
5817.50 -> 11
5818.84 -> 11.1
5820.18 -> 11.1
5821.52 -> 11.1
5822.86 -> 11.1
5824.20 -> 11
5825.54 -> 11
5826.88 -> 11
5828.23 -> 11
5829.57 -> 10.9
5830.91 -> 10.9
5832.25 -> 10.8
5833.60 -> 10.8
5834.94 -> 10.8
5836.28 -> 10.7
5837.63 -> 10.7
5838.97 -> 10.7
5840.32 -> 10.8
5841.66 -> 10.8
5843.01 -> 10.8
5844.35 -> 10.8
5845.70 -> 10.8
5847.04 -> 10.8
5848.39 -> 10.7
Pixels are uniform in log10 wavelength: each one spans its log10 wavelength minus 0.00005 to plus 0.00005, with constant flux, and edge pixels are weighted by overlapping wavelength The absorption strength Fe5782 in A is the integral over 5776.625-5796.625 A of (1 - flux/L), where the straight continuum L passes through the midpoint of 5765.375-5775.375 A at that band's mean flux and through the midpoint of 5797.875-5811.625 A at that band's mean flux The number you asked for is 1.0 A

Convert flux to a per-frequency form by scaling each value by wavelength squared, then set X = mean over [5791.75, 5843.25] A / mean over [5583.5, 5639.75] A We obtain 1.25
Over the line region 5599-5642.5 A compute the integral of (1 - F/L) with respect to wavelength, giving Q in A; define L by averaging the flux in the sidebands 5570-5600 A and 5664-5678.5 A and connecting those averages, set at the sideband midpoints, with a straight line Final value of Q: -1.0 A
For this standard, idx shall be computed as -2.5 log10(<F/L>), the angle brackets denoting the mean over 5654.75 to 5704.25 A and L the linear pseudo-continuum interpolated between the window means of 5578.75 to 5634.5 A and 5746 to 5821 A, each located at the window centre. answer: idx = -0.02 mag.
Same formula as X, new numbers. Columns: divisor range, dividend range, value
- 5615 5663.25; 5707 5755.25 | 1.09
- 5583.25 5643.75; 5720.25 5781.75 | 1.17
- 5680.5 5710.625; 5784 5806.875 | 1.10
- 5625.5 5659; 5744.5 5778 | 1.10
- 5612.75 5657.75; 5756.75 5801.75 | 1.12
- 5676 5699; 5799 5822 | 1.14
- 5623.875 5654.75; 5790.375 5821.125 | 1.15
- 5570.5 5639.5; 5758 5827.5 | 1.22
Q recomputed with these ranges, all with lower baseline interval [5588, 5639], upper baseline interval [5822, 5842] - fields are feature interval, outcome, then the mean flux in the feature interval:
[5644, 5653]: -0.4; 9.99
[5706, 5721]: 0.3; 9.87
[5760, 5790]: 0.6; 10.2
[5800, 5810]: -0.1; 10.8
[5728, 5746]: -0.3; 10.4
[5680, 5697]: -0.2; 9.98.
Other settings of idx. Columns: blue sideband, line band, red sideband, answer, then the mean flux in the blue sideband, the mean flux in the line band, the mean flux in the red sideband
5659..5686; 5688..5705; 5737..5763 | 0.02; 9.96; 9.89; 10.5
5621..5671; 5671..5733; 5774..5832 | 0.01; 9.83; 10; 10.6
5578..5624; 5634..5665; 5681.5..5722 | -0.04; 9.12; 9.89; 9.9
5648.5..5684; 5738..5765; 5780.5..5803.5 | -0.03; 9.93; 10.5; 10.3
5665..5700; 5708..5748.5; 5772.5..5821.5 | 0.00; 10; 10.3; 10.5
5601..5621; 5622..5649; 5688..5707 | -0.03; 9.45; 9.85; 9.85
